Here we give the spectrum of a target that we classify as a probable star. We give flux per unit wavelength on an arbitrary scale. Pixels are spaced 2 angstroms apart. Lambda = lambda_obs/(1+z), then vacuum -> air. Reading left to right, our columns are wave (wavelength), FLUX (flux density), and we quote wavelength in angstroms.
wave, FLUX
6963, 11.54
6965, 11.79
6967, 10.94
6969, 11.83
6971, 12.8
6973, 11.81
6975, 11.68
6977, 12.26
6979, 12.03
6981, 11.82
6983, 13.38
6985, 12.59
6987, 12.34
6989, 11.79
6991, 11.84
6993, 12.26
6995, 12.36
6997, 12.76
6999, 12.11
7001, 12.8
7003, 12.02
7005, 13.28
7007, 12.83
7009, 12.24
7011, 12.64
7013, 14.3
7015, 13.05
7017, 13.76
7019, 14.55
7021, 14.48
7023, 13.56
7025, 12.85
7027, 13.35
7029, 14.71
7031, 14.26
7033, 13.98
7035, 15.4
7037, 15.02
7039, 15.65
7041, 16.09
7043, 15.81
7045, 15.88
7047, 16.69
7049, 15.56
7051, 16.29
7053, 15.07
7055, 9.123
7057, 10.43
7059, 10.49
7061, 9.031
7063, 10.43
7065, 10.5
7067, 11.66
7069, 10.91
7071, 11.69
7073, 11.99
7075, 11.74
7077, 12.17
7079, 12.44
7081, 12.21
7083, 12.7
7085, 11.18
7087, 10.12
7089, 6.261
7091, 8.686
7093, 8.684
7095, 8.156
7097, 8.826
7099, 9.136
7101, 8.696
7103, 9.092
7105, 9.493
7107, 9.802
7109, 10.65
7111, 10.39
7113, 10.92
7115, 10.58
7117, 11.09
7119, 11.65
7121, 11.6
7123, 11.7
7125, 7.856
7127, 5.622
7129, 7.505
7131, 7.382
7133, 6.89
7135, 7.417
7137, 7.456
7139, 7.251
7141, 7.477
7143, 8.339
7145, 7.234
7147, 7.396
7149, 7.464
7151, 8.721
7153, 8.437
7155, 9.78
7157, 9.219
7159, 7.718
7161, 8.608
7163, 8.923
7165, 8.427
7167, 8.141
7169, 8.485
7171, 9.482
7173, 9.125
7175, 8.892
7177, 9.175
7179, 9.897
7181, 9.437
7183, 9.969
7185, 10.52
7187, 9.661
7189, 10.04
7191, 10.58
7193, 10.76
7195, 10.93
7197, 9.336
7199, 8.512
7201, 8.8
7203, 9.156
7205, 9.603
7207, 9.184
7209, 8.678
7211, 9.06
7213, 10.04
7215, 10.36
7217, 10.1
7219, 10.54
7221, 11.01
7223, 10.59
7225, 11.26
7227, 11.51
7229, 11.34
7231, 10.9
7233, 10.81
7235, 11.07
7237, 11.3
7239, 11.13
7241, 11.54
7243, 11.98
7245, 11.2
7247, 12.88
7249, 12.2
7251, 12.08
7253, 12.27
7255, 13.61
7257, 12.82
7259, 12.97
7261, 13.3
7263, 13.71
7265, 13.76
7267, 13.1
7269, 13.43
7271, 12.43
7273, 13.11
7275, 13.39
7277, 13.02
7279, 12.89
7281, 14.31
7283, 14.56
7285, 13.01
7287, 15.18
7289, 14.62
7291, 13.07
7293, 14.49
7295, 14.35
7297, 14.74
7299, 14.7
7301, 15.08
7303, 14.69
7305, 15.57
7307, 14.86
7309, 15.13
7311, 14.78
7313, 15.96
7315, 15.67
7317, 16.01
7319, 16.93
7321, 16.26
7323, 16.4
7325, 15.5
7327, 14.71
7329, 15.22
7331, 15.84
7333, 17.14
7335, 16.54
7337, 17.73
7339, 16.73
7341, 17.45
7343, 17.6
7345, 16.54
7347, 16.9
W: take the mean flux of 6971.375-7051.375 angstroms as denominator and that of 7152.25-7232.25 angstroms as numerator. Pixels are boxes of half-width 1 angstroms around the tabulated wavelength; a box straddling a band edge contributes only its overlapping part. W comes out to 0.7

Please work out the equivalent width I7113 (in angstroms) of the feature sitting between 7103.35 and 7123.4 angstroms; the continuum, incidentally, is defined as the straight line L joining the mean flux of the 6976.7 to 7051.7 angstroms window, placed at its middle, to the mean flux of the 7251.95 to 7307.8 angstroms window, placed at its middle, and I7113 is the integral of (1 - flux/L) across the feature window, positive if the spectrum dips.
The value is 4.4 angstroms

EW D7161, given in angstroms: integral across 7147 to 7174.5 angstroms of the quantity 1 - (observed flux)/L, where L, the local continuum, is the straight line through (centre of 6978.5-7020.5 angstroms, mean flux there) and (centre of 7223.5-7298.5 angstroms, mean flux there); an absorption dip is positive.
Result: 8.9 angstroms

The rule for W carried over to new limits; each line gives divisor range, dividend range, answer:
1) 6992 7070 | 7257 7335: 1.10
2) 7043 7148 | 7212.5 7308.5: 1.24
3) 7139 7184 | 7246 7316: 1.61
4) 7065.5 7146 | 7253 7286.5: 1.39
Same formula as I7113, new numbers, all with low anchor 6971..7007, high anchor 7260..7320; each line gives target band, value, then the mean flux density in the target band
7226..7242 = 3.2 angstroms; 11.2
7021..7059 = -5.0 angstroms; 14.3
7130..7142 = 5.4 angstroms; 7.31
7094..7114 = 5.5 angstroms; 9.52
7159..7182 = 7.9 angstroms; 8.91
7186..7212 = 7.9 angstroms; 9.56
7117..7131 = 4.1 angstroms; 9.31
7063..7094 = 5.0 angstroms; 10.8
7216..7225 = 2.1 angstroms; 10.6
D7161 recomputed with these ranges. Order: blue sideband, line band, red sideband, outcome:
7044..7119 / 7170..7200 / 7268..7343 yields 7.3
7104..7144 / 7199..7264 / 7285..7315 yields 7.6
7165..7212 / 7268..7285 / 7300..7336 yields 0.4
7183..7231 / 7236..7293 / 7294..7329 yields 0.0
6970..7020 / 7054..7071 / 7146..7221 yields 1.5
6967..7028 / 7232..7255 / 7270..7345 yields 4.5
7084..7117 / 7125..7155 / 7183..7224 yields 6.4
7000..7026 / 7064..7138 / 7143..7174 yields 3.8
